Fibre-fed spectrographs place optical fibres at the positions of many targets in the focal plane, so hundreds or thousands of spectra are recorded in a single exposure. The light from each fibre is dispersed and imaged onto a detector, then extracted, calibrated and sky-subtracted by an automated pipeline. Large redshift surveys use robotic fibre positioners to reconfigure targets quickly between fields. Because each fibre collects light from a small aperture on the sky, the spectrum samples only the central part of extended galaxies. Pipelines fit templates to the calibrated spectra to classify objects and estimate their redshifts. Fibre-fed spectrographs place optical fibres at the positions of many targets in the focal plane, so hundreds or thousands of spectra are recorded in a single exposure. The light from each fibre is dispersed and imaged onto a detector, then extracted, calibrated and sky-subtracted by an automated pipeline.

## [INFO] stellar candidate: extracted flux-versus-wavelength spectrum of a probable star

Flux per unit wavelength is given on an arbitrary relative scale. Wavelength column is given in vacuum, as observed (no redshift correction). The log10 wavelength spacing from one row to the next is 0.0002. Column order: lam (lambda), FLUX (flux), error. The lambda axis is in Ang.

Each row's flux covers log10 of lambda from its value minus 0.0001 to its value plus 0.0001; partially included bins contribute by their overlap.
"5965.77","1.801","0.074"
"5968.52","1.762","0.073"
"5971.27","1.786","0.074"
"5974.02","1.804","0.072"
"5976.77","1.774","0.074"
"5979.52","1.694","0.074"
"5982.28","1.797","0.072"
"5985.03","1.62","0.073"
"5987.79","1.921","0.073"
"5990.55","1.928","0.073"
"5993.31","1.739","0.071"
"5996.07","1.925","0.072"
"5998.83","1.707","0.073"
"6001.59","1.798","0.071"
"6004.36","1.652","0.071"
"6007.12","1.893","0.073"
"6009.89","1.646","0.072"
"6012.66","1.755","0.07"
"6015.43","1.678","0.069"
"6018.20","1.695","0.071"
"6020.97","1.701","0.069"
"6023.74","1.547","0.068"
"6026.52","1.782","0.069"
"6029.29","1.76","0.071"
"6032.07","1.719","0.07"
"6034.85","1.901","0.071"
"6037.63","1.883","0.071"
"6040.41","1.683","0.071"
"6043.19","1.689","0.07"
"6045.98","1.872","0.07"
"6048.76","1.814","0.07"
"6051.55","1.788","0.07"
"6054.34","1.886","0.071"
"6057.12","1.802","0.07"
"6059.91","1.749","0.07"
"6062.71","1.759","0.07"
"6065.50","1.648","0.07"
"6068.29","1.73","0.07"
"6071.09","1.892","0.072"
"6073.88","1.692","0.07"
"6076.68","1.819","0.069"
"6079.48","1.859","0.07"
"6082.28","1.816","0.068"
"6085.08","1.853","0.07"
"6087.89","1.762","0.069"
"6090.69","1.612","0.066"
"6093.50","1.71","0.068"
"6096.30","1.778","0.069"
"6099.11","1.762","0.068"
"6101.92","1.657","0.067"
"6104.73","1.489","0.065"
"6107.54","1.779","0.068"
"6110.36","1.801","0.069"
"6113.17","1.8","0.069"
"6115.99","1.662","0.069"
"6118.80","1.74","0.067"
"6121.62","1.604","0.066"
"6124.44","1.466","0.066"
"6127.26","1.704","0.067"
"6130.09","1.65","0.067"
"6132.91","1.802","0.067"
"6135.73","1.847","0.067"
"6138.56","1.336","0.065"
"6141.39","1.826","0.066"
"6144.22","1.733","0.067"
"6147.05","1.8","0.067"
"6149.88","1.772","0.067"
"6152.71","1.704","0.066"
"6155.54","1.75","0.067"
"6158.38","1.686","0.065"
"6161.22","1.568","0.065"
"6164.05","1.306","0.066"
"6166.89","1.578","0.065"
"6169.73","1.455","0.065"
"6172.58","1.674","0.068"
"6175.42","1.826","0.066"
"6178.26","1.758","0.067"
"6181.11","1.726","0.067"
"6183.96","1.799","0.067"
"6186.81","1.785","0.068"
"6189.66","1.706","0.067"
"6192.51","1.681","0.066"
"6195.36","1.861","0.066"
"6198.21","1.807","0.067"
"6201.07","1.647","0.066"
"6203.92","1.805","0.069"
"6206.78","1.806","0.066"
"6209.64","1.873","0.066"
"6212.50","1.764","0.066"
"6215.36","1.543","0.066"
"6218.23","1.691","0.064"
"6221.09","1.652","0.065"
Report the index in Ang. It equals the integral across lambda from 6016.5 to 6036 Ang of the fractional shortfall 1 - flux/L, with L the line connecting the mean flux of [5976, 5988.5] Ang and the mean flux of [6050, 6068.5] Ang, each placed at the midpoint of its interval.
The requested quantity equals 0.4 Ang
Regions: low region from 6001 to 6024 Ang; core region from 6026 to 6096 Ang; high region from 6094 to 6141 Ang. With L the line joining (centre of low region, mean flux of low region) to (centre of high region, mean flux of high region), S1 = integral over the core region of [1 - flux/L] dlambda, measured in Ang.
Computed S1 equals -3.3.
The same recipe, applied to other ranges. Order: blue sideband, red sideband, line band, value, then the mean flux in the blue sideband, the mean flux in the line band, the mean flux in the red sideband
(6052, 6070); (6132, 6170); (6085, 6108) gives 0.31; 1.77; 1.7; 1.66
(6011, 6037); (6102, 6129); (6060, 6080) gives -0.78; 1.73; 1.77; 1.67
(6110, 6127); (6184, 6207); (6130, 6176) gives 1.34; 1.67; 1.66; 1.76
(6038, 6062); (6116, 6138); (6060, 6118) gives -0.48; 1.79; 1.74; 1.67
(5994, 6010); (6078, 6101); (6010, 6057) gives 0.44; 1.78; 1.76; 1.77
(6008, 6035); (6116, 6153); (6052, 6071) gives -0.75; 1.71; 1.77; 1.69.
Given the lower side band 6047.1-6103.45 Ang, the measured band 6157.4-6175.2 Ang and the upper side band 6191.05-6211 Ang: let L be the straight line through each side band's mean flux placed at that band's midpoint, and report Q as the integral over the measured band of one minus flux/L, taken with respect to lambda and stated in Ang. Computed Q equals 2.2 Ang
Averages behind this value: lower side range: 1.77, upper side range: 1.78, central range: 1.56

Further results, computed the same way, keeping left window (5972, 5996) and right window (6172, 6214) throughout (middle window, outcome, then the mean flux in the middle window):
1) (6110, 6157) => 1.9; 1.7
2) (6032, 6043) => 0.0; 1.79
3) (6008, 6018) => 0.5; 1.7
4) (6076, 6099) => 0.1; 1.77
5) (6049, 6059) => -0.2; 1.82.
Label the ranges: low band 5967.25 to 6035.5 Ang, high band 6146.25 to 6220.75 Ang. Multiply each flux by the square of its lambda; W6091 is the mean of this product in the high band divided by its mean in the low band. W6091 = 1.0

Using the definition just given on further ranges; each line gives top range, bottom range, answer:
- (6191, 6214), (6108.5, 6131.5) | 1.09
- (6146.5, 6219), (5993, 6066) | 1.02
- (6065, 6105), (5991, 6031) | 1.03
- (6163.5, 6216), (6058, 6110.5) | 1.02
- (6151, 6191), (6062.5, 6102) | 0.97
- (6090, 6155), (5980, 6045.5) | 1.00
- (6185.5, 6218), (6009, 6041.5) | 1.07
